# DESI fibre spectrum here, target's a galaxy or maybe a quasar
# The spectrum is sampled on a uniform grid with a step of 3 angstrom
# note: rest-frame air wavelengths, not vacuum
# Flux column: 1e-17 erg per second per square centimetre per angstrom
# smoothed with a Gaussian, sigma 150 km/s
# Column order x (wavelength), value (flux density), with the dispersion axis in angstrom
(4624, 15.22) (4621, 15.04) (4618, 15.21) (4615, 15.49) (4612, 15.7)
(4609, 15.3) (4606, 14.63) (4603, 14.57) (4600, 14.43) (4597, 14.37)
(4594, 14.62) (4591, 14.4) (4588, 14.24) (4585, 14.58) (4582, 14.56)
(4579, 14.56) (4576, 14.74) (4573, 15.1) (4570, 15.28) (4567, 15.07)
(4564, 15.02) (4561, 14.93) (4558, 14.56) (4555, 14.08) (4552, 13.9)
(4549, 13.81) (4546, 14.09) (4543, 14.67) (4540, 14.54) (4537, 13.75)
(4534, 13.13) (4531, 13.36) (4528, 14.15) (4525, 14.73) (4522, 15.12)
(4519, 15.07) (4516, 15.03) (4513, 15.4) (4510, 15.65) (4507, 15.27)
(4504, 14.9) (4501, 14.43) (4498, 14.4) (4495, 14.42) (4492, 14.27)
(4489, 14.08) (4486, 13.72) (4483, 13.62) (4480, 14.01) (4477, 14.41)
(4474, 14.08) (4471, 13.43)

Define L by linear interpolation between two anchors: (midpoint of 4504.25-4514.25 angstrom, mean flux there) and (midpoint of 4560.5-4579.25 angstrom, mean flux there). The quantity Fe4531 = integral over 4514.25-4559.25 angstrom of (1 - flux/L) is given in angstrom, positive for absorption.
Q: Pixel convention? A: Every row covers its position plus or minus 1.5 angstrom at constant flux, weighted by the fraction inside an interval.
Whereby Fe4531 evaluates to 2.7 angstrom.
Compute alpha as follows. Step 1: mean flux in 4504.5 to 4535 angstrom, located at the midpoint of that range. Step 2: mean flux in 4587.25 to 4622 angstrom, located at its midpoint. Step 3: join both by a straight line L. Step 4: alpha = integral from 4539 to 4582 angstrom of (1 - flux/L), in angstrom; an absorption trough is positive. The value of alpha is 0.5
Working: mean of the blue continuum 14.7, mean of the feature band 14.6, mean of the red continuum 14.8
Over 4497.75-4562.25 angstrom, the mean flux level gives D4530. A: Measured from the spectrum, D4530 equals 14.5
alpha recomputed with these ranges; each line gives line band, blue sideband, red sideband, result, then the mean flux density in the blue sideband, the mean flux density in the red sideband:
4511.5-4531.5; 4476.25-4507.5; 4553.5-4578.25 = -0.3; 14.3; 14.8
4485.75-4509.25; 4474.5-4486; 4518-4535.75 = -0.7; 14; 14.2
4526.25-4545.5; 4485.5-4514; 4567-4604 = 0.9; 14.7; 14.6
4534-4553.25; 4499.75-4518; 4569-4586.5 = 1.2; 15.1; 14.8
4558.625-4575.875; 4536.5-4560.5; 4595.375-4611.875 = -0.7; 14.2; 14.7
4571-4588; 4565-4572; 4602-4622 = 0.5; 15.2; 15.2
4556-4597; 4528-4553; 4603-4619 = -0.4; 13.9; 15.2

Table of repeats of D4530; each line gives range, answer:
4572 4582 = 14.7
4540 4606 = 14.6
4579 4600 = 14.5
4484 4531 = 14.7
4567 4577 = 15.1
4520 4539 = 14.1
